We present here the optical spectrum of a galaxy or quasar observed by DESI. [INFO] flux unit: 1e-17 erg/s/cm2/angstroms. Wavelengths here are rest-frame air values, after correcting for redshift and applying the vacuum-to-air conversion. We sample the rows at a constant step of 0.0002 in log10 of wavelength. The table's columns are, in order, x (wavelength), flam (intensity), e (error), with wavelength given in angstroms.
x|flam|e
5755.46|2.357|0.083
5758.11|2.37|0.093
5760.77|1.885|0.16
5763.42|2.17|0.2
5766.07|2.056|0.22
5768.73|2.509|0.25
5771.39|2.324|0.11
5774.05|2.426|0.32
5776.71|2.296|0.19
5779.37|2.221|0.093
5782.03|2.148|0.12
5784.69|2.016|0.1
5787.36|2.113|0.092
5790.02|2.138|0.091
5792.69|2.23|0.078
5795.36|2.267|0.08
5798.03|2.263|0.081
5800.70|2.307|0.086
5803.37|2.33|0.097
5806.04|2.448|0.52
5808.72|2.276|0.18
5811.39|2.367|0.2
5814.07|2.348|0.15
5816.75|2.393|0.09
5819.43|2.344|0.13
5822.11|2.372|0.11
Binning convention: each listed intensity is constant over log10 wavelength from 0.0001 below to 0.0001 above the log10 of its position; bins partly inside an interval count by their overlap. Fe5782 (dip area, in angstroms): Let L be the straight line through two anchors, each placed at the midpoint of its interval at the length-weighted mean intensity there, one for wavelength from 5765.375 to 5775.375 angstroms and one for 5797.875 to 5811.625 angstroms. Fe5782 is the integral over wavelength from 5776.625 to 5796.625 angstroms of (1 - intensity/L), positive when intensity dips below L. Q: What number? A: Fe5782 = 1.4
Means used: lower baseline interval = 2.34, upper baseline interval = 2.34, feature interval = 2.17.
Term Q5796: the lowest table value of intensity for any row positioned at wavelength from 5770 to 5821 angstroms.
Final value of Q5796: 2.016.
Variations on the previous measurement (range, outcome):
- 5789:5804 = 2.138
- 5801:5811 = 2.276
